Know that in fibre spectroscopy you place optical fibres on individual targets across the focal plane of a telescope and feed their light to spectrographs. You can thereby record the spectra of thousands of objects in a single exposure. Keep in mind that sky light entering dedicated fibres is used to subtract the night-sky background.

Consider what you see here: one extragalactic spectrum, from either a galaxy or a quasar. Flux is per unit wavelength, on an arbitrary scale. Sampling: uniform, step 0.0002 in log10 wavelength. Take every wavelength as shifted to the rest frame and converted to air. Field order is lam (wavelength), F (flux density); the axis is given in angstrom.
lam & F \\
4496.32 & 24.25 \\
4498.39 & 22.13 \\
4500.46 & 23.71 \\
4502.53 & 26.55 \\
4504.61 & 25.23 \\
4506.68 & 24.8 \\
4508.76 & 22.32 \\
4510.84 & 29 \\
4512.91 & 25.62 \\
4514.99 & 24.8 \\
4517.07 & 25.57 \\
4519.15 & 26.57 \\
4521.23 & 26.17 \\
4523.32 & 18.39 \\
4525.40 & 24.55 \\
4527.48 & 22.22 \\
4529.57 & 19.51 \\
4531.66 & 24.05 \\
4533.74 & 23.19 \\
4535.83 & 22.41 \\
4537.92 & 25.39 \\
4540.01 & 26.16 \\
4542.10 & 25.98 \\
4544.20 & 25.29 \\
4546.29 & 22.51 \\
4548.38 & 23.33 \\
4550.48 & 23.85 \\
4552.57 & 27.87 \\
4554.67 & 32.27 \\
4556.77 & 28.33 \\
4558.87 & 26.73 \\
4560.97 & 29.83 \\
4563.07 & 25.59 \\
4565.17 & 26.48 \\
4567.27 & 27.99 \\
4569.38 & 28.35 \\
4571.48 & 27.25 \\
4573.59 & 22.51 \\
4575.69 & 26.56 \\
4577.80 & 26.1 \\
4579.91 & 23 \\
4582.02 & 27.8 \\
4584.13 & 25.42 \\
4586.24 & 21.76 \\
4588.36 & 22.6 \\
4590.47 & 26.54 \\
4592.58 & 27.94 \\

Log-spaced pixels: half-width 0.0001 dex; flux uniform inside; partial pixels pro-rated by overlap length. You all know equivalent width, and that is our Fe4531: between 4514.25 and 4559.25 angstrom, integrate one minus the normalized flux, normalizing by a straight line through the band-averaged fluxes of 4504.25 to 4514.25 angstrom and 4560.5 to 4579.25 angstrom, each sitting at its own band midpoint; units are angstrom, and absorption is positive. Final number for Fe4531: 2.1 angstrom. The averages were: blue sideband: 25.4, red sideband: 26.6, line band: 24.8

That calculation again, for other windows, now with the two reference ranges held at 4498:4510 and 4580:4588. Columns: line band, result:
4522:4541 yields 1.1 angstrom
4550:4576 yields -3.0 angstrom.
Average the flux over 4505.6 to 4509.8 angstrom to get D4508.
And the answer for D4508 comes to 23.6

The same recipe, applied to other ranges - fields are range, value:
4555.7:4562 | 28.3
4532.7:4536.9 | 22.8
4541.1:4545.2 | 25.6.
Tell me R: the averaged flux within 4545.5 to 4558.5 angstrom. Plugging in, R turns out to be 26.5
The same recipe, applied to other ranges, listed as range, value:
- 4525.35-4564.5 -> 25.2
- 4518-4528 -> 23.7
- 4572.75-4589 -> 24.5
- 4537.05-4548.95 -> 24.8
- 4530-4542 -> 24.1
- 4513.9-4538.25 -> 23.5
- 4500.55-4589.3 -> 25.2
